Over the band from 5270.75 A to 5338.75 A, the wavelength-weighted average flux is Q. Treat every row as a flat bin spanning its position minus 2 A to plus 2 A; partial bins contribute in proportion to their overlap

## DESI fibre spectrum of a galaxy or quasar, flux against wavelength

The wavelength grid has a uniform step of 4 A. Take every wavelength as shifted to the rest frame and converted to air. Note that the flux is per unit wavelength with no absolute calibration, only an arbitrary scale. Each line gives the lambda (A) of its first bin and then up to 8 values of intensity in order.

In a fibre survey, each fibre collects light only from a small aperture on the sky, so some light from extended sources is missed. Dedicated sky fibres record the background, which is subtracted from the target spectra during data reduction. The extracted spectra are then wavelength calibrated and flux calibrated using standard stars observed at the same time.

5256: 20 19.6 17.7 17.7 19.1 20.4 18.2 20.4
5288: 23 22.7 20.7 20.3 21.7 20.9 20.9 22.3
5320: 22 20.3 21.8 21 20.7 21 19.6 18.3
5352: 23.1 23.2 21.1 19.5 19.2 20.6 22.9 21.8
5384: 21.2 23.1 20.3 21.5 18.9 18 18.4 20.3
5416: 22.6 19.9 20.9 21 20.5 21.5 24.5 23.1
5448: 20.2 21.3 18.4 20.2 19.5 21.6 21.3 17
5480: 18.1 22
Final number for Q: 21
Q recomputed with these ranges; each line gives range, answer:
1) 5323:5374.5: 20.8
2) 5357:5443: 20.9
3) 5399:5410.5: 18.5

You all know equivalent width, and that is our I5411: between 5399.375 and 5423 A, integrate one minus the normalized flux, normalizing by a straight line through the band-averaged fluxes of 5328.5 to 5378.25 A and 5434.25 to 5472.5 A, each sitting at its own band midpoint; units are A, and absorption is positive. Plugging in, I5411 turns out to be 1.4 A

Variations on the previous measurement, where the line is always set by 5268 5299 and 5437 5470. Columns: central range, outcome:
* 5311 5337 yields -0.9 A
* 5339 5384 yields -0.4 A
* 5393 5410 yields 1.3 A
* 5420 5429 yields 0.1 A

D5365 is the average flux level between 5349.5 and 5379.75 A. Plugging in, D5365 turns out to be 21.3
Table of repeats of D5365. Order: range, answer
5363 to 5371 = 19.5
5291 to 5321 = 21.4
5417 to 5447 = 21.6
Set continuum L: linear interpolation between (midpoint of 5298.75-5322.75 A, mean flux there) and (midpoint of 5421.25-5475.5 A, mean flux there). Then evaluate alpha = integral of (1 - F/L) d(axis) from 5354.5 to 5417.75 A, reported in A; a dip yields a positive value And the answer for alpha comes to 1.11 A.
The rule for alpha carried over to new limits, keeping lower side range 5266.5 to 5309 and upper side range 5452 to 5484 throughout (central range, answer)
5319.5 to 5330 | -0.49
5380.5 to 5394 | -1.01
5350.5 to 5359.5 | -1.16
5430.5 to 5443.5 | -1.63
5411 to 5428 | -0.89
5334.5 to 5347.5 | 0.05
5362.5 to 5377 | -0.21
